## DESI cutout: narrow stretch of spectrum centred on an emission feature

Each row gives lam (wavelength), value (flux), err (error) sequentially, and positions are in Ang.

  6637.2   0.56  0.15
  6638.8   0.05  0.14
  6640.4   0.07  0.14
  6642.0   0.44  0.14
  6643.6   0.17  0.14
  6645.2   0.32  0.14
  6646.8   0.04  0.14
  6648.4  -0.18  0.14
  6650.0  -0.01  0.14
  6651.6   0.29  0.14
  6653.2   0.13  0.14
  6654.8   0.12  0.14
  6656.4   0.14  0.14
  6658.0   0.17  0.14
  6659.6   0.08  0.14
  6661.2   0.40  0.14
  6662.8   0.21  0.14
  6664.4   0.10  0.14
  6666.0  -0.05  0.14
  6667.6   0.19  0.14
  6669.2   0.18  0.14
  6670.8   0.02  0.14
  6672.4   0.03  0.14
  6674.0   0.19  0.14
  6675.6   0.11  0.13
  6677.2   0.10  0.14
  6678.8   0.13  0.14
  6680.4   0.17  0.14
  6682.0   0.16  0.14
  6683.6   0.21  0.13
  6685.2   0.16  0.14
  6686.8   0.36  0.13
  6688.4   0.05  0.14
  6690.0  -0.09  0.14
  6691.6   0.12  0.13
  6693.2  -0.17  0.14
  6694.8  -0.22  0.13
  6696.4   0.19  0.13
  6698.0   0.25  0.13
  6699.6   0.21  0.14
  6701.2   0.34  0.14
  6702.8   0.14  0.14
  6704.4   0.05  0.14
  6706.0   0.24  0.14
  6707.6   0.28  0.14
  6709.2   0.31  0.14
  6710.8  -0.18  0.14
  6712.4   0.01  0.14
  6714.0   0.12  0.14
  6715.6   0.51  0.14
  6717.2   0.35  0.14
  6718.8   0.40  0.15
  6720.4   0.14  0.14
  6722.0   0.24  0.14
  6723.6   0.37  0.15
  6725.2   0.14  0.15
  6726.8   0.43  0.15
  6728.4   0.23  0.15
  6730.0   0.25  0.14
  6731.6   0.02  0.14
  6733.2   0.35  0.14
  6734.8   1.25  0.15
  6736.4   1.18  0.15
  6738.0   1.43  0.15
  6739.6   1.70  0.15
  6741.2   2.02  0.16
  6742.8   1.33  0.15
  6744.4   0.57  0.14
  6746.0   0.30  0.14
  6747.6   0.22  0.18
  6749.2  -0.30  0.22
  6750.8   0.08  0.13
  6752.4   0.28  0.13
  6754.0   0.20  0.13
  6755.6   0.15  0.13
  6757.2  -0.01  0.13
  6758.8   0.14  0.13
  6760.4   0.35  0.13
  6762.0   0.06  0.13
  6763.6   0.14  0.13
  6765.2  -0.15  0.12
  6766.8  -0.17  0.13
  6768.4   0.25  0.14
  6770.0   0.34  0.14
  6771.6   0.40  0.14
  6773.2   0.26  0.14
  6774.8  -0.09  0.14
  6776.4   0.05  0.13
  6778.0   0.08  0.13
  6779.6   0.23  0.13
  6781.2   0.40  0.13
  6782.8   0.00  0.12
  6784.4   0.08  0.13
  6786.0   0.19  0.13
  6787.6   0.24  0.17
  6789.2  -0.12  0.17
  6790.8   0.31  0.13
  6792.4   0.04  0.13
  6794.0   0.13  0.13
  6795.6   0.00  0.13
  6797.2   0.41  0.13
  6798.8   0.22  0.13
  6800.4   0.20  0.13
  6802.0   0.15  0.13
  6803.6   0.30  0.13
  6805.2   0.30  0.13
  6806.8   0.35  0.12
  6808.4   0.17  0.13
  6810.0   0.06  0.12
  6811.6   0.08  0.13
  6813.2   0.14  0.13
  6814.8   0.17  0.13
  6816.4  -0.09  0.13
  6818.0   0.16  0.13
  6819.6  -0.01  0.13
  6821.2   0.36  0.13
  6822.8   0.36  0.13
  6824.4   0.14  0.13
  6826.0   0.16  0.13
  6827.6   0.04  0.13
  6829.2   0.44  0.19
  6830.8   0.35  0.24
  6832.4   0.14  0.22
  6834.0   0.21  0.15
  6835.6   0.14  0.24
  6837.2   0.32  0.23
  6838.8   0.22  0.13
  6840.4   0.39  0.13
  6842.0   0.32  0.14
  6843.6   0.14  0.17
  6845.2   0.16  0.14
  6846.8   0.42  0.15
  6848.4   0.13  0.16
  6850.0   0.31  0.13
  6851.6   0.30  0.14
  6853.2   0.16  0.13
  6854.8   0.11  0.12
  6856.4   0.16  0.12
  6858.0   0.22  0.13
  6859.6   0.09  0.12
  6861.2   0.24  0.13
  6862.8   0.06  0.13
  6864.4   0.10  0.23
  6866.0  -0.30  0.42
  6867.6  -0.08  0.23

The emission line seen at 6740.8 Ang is [O II]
